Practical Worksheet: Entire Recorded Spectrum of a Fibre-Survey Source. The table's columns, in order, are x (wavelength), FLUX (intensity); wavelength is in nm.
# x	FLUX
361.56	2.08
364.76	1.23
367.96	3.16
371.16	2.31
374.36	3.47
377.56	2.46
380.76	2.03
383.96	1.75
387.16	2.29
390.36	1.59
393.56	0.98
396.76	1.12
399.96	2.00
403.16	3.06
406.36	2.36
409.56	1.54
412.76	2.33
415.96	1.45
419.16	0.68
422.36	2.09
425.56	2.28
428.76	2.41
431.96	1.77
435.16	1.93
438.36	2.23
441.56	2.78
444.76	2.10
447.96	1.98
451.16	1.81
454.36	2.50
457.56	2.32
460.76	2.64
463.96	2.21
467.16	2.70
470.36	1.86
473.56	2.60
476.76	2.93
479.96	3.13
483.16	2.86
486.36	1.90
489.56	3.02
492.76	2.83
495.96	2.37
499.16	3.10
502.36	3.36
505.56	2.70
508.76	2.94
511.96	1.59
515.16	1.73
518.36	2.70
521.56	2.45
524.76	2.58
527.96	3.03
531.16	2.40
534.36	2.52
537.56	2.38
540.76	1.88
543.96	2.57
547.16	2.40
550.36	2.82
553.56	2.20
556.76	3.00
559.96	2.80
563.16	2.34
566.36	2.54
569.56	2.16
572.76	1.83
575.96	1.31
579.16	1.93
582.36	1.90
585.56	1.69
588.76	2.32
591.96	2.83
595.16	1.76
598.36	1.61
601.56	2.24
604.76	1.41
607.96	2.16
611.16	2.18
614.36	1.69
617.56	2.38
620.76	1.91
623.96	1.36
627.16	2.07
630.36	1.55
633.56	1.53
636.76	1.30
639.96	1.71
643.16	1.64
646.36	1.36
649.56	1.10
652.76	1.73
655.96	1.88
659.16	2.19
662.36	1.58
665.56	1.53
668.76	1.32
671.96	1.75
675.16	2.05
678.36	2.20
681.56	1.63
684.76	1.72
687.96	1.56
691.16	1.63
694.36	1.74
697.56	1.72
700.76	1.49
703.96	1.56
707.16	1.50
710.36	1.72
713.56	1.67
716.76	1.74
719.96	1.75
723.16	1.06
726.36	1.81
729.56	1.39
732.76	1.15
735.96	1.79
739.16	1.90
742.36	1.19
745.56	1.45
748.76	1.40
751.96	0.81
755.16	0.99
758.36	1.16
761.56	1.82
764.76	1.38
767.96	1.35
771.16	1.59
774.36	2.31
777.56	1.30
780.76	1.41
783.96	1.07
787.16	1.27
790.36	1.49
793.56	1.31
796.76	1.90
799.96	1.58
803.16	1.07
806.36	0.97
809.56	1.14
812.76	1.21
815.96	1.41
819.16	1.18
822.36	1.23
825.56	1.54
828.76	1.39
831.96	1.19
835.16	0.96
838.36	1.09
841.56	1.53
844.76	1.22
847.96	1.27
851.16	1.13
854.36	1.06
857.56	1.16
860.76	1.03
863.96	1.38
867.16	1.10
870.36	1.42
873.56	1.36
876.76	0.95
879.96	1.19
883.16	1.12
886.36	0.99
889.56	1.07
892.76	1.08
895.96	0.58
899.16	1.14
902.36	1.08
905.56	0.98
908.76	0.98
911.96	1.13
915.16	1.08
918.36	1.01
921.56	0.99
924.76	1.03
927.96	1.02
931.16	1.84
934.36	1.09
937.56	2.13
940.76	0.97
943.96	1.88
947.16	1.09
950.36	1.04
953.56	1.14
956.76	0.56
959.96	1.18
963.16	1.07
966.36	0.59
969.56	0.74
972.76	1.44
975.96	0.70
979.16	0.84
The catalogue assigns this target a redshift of 0.18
